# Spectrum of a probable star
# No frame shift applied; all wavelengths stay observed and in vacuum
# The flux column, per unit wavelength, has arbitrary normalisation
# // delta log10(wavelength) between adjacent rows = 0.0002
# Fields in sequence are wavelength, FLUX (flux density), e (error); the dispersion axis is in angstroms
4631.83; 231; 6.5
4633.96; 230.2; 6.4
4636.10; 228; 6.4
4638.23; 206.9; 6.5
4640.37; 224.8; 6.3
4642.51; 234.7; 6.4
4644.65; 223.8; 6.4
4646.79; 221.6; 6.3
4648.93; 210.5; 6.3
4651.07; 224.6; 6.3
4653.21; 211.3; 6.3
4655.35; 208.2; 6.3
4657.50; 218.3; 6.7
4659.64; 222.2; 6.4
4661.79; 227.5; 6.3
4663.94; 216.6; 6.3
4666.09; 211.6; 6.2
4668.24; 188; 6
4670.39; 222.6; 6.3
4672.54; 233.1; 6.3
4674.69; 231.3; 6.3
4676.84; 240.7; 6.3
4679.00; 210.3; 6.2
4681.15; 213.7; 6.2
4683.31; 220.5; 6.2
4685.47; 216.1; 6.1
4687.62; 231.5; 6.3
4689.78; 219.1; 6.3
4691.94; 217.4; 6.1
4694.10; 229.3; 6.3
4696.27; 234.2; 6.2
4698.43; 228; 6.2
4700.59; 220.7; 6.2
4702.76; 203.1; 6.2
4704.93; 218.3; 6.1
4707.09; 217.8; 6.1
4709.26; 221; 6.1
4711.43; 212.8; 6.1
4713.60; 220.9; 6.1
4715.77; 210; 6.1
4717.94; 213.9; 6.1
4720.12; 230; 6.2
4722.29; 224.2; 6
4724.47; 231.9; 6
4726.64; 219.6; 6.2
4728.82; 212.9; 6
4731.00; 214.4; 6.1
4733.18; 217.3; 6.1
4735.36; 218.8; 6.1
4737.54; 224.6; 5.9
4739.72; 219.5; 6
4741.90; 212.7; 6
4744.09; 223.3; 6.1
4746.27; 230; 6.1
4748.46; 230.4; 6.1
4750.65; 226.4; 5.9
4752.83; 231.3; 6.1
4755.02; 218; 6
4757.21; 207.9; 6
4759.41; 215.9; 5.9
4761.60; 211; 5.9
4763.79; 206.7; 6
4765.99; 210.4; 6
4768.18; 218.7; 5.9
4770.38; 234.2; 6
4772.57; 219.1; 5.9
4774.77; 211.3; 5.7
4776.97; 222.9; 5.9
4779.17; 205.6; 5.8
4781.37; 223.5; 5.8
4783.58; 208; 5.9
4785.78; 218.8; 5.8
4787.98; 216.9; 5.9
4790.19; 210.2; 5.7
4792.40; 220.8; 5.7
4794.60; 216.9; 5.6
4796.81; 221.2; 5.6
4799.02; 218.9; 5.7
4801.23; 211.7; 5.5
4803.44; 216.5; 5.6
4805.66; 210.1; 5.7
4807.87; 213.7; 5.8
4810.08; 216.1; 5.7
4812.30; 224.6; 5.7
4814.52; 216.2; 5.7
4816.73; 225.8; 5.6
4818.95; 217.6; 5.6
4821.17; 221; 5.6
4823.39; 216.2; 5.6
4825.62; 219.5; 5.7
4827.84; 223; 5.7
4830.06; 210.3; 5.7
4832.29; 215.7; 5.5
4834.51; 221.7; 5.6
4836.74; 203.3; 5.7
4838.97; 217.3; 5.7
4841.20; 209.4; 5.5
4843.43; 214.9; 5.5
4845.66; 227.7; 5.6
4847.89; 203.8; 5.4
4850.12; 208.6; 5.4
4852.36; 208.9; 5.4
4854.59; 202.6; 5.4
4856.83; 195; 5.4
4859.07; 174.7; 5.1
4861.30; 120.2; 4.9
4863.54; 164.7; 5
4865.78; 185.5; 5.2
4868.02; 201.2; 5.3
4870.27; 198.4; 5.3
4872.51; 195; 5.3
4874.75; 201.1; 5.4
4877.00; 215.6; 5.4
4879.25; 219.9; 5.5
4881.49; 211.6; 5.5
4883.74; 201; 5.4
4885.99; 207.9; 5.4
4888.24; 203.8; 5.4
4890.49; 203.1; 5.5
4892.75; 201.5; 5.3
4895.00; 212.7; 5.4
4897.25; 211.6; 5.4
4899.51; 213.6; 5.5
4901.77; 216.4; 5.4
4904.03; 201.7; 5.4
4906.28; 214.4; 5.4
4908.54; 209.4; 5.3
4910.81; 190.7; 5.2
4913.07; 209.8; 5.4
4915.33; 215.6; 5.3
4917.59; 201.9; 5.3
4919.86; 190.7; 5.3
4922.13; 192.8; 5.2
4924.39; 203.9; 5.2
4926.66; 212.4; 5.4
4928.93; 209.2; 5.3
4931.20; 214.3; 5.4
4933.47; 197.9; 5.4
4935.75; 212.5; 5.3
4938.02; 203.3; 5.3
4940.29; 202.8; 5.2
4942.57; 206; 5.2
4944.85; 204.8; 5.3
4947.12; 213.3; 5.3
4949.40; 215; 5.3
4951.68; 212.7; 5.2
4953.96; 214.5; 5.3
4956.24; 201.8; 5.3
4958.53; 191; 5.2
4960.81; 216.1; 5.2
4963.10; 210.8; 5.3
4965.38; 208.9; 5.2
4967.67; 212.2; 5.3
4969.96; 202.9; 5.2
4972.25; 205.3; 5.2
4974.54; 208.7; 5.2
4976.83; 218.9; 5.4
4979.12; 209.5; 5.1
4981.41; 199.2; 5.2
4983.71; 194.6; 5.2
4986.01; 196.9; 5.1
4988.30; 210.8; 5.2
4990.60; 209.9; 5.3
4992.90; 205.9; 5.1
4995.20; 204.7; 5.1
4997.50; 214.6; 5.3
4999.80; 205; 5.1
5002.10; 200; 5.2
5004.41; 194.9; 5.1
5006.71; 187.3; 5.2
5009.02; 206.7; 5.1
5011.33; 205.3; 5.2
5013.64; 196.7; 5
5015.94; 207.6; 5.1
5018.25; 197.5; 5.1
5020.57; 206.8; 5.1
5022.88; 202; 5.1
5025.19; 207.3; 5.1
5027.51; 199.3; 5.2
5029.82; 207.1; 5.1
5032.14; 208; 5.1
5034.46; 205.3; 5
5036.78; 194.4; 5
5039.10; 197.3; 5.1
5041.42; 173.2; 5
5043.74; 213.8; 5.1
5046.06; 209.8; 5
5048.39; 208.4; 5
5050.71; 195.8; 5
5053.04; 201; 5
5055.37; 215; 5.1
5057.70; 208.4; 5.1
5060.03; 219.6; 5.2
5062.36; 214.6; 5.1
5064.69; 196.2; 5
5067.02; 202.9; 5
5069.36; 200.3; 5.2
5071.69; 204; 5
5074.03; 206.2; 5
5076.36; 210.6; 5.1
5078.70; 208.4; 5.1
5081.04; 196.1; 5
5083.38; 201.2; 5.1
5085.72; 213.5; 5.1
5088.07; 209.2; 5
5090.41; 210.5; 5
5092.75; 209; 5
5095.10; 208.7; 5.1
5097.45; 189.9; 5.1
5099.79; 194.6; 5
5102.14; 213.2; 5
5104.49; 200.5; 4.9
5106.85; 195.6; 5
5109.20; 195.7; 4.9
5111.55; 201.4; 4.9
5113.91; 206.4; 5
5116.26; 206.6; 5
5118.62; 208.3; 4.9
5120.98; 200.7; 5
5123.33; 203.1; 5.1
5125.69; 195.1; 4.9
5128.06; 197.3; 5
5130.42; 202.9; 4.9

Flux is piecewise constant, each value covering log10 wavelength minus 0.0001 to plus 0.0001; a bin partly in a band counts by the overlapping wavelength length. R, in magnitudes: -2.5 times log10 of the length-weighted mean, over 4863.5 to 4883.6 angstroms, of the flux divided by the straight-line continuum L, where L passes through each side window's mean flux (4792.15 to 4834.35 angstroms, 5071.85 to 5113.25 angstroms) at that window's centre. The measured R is 0.07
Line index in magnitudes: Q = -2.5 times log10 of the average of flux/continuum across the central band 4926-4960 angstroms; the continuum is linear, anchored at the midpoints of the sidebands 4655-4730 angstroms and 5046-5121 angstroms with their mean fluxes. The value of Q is 0.01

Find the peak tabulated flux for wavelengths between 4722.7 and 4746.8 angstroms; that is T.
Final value 231.9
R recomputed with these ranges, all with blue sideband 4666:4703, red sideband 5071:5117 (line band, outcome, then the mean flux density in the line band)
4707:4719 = 0.021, 216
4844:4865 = 0.129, 190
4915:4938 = 0.034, 205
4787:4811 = 0.004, 216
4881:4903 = 0.023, 208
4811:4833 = -0.017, 219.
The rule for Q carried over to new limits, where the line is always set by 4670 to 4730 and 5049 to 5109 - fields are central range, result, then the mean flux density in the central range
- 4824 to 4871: 0.07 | 201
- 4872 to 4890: 0.03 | 207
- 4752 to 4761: 0.01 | 217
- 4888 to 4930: 0.03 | 206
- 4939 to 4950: 0.01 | 208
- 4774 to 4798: 0.01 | 216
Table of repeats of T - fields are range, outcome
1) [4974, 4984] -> 218.9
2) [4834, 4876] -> 227.7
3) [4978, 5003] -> 214.6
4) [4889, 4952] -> 216.4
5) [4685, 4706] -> 234.2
